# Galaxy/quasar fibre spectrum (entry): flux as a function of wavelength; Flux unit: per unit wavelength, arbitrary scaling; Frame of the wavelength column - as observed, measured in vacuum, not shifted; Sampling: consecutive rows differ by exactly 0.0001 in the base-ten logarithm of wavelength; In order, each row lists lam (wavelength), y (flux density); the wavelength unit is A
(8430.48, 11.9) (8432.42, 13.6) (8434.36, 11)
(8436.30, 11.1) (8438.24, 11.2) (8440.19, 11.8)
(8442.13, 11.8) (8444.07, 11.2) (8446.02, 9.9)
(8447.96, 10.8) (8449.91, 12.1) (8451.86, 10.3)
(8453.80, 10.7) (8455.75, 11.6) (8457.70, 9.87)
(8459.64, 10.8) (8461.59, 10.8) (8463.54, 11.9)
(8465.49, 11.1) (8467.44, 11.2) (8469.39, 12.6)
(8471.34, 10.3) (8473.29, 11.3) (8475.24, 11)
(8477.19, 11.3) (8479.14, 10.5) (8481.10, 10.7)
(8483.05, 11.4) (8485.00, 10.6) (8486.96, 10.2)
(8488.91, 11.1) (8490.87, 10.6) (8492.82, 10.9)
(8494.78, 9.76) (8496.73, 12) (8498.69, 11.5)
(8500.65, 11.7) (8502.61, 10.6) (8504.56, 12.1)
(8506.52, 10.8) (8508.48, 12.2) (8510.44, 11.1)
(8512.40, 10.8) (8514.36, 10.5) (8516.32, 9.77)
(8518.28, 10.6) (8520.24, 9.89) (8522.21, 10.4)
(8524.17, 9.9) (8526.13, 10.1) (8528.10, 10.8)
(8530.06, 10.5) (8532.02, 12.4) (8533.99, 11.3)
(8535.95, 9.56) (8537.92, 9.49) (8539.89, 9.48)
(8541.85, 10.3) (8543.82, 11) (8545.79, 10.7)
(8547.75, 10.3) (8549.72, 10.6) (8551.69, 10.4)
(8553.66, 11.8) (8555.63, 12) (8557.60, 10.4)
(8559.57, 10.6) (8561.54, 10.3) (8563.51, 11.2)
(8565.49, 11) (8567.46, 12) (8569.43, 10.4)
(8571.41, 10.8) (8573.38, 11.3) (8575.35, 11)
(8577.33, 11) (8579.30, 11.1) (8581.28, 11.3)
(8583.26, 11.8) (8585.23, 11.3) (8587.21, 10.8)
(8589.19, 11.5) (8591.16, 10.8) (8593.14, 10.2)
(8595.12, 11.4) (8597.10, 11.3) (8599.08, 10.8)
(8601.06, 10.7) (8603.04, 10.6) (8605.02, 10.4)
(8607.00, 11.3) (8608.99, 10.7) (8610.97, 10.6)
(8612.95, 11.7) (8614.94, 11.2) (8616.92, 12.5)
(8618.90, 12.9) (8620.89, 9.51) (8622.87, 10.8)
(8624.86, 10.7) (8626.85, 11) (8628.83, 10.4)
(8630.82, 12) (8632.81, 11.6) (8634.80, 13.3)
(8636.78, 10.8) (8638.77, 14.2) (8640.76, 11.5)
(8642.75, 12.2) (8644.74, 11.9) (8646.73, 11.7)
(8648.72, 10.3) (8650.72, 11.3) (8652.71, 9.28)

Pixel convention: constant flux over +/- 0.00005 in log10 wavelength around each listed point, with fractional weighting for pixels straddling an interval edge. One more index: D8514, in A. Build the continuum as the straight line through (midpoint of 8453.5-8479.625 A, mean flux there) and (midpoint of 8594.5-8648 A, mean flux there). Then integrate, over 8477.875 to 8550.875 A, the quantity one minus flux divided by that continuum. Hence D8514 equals 3.1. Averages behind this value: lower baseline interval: 11.1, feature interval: 10.7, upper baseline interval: 11.4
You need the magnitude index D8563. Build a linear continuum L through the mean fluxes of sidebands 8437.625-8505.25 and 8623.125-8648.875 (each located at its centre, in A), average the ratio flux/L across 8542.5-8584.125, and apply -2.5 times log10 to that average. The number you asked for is 0.04 mag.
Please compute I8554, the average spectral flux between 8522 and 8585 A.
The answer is 10.8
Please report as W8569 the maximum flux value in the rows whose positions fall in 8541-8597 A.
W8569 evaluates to 12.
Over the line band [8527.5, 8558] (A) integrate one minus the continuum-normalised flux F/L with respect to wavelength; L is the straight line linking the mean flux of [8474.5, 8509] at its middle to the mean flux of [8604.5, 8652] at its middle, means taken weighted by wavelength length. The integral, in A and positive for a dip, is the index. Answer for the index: 1.3 A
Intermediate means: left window 11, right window 11.4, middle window 10.7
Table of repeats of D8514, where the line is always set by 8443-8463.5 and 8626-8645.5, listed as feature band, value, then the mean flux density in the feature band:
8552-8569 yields 0.5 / 11.1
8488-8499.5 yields 0.1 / 11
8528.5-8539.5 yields 0.7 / 10.6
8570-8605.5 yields 1.9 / 11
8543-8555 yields 0.6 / 10.8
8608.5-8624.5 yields 0.8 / 11.2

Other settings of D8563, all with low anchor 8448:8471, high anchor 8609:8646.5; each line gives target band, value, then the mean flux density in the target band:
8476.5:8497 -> 0.043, 10.8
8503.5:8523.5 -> 0.047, 10.8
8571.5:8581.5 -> 0.033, 11.1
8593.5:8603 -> 0.054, 10.9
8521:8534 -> 0.060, 10.7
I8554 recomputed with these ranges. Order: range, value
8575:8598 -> 11.1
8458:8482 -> 11.1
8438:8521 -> 11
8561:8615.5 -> 11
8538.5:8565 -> 10.7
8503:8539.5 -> 10.7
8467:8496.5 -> 10.9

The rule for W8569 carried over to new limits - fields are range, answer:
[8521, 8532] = 10.8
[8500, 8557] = 12.4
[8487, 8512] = 12.2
